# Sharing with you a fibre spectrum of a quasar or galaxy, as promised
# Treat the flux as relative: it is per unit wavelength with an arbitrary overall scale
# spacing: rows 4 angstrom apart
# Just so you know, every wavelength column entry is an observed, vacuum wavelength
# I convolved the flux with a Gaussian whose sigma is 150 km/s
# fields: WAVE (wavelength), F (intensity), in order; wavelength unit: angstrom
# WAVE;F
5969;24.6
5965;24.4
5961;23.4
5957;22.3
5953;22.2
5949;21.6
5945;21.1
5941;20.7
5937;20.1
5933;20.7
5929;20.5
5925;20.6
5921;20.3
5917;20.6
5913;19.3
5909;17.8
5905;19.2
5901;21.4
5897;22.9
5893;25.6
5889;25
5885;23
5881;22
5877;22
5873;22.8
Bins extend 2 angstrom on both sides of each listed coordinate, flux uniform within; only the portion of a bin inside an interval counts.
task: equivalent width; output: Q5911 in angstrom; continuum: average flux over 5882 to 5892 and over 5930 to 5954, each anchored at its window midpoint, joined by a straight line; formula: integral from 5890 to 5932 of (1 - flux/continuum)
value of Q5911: 3.3 angstrom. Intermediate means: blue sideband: 24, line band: 20.9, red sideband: 21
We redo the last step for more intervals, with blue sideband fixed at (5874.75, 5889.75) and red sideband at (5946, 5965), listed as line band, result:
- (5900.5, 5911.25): 1.7 angstrom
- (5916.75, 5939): 2.1 angstrom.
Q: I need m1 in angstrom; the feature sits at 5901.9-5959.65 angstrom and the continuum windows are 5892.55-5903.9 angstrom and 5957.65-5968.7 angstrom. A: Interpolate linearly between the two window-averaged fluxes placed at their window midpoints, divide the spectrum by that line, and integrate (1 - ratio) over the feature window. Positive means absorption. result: 6.7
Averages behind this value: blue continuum 22.7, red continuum 23.8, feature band 20.5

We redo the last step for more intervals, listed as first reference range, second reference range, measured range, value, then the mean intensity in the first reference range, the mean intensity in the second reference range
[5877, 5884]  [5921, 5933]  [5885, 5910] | -0.8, 22.1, 20.5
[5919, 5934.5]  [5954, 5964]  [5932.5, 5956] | 0.7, 20.5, 22.9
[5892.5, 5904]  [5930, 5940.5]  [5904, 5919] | 1.8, 22.6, 20.5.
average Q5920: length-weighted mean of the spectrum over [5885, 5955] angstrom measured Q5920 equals 21.2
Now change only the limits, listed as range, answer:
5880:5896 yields 24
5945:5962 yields 22.2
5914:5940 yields 20.4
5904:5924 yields 19.5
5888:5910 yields 22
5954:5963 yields 22.8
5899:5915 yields 19.4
